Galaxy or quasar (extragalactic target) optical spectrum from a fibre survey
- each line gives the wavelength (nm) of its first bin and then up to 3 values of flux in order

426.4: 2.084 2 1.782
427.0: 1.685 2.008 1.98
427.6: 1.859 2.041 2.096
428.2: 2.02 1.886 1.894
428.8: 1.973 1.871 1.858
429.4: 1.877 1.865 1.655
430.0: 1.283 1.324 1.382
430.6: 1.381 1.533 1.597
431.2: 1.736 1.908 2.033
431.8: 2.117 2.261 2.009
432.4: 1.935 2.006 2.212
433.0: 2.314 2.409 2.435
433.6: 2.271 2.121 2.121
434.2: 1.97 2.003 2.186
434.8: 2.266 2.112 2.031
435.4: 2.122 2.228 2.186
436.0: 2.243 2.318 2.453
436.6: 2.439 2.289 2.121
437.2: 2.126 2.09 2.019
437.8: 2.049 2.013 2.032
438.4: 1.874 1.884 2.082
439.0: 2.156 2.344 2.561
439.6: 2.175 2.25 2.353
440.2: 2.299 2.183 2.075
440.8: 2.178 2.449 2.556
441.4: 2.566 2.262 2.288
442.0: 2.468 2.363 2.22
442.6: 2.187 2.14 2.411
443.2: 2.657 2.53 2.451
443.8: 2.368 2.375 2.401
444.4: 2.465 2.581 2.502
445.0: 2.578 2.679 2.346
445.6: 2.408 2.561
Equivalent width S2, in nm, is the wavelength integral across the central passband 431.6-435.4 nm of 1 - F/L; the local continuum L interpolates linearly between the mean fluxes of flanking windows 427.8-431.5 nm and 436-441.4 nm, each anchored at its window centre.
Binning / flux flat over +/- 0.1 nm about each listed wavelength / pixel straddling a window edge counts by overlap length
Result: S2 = -0.41 nm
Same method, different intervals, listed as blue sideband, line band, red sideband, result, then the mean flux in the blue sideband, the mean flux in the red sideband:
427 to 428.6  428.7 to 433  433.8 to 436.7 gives 0.508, 1.96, 2.19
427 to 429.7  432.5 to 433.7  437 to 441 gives -0.145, 1.93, 2.15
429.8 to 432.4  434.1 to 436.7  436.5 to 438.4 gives -0.269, 1.72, 2.12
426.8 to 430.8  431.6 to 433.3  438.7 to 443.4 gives -0.184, 1.78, 2.32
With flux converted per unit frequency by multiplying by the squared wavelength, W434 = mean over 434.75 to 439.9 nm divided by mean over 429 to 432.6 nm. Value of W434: 1.3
